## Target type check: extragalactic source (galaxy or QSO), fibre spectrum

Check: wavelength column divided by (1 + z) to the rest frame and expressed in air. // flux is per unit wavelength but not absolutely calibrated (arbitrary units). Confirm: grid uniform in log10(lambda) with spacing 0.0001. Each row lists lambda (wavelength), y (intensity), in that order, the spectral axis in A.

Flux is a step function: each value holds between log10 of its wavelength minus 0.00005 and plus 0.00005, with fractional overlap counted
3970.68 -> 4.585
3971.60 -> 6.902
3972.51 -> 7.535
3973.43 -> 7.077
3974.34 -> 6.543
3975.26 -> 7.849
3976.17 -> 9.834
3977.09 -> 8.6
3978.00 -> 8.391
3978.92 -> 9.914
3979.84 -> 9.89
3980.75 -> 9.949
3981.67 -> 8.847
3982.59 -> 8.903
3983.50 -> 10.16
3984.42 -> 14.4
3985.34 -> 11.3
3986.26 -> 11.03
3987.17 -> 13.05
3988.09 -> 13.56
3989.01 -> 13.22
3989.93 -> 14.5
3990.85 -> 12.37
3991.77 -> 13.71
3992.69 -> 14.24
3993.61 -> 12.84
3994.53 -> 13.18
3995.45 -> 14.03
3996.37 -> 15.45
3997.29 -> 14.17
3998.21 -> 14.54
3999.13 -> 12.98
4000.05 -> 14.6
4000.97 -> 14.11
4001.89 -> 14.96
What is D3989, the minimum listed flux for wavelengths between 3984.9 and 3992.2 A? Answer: 11.03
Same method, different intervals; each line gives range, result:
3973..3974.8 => 6.543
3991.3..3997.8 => 12.84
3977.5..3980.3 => 8.391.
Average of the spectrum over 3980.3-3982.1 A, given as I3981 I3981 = 9.39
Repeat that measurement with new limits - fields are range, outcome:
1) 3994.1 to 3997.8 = 14.2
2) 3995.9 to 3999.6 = 14.3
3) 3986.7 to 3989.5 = 13.3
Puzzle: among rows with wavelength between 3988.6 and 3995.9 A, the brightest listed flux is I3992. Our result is 14.5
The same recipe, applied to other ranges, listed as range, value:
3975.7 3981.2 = 9.949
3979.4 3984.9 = 14.4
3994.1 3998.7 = 15.45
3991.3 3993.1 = 14.24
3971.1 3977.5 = 9.834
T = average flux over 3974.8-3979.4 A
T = 8.92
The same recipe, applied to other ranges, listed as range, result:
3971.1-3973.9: 7.13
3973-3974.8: 6.82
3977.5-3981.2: 9.54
